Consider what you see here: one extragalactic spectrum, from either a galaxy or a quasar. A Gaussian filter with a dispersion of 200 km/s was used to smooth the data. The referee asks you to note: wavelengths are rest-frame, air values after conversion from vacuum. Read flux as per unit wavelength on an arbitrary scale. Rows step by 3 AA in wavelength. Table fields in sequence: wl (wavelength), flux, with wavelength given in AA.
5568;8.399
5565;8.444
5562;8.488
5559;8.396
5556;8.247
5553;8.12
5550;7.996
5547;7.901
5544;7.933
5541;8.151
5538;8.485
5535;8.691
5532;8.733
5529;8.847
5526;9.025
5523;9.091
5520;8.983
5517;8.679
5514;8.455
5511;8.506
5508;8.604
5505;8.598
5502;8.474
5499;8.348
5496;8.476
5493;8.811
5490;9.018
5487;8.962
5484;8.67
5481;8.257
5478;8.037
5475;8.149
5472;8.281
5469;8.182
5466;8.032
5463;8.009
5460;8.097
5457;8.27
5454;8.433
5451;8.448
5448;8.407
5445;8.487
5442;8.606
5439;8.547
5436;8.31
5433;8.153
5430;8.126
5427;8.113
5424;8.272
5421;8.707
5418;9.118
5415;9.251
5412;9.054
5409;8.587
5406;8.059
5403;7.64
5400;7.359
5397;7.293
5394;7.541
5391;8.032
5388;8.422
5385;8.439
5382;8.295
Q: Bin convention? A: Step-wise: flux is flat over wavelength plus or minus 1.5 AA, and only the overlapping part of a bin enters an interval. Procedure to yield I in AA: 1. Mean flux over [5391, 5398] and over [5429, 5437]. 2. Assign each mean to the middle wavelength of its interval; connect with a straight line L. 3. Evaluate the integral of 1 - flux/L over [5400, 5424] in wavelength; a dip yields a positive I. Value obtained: -2.1 AA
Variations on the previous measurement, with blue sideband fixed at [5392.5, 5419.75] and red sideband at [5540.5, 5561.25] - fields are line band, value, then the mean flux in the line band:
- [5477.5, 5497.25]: -1.1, 8.63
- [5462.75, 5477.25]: 0.1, 8.14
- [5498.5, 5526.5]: -1.8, 8.68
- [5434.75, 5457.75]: -0.7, 8.45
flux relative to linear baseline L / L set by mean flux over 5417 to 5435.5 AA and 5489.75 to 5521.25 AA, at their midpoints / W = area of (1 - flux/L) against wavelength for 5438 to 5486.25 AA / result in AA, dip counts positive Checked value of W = 1.0 AA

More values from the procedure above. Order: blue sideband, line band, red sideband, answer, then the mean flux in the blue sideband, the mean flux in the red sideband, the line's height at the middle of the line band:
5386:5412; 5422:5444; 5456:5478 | -0.8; 7.95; 8.14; 8.04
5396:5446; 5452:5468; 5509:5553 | 0.4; 8.34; 8.52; 8.41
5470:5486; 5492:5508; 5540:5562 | -0.6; 8.3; 8.13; 8.25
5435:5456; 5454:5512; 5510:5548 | 0.7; 8.46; 8.59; 8.52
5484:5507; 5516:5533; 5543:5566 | -0.9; 8.67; 8.19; 8.43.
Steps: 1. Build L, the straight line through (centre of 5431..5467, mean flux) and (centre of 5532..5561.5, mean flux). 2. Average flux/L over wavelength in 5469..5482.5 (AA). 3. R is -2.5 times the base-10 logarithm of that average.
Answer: 0.016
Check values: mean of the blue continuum 8.32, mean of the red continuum 8.25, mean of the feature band 8.18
